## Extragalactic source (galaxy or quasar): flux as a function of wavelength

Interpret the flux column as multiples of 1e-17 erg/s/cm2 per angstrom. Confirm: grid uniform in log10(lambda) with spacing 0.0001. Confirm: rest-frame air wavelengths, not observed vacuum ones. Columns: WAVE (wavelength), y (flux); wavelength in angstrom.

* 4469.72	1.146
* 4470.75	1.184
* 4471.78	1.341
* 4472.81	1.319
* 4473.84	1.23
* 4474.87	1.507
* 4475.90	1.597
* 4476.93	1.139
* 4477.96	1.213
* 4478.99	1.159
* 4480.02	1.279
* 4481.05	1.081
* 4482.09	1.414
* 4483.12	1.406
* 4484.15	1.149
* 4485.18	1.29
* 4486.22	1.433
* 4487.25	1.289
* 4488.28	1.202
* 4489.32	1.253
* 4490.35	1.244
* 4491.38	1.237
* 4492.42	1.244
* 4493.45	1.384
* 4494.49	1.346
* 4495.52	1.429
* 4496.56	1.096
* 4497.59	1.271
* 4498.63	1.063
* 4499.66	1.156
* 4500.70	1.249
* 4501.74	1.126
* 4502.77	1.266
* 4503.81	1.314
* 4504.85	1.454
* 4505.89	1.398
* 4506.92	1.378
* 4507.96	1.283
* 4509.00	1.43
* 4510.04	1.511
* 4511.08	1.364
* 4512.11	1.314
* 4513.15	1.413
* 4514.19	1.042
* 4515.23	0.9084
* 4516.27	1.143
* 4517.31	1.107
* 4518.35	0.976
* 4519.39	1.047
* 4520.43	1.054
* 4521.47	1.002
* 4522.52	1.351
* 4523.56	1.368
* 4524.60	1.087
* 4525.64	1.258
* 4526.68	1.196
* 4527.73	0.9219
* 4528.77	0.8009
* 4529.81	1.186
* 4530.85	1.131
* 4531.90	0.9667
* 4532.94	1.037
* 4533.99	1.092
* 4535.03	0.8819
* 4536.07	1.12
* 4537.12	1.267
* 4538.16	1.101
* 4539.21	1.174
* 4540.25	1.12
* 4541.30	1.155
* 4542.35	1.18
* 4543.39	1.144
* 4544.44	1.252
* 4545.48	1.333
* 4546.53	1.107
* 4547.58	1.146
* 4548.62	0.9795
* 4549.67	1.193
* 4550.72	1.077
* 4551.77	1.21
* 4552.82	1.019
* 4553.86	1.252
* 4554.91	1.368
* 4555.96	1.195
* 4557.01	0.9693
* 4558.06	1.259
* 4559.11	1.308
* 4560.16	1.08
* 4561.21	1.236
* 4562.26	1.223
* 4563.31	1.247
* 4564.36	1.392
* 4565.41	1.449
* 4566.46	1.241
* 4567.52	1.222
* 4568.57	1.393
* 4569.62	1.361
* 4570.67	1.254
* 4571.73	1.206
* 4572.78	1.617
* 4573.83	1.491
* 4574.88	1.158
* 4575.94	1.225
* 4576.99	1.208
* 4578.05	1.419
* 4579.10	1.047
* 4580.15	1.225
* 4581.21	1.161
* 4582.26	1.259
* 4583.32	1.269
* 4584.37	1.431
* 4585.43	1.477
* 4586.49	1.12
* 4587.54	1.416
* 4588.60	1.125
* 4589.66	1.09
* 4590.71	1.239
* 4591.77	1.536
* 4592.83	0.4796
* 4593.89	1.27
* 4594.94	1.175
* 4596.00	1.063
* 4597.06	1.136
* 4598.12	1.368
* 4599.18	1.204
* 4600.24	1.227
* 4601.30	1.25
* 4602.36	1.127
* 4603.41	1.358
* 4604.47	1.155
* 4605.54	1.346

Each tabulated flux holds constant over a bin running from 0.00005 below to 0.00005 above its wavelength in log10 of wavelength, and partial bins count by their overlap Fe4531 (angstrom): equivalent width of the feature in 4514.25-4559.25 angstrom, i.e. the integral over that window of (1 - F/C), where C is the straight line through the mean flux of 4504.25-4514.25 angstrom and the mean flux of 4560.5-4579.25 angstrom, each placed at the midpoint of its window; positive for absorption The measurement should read 7.25 angstrom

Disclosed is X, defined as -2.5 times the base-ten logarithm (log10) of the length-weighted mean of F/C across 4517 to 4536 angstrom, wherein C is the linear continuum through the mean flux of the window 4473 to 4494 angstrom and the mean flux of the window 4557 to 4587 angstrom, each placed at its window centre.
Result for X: 0.19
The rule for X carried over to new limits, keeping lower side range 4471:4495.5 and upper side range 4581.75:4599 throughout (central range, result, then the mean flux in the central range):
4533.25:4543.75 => 0.12 mag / 1.12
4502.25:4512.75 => -0.08 mag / 1.37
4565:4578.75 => -0.08 mag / 1.32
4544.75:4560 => 0.06 mag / 1.17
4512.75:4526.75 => 0.12 mag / 1.14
